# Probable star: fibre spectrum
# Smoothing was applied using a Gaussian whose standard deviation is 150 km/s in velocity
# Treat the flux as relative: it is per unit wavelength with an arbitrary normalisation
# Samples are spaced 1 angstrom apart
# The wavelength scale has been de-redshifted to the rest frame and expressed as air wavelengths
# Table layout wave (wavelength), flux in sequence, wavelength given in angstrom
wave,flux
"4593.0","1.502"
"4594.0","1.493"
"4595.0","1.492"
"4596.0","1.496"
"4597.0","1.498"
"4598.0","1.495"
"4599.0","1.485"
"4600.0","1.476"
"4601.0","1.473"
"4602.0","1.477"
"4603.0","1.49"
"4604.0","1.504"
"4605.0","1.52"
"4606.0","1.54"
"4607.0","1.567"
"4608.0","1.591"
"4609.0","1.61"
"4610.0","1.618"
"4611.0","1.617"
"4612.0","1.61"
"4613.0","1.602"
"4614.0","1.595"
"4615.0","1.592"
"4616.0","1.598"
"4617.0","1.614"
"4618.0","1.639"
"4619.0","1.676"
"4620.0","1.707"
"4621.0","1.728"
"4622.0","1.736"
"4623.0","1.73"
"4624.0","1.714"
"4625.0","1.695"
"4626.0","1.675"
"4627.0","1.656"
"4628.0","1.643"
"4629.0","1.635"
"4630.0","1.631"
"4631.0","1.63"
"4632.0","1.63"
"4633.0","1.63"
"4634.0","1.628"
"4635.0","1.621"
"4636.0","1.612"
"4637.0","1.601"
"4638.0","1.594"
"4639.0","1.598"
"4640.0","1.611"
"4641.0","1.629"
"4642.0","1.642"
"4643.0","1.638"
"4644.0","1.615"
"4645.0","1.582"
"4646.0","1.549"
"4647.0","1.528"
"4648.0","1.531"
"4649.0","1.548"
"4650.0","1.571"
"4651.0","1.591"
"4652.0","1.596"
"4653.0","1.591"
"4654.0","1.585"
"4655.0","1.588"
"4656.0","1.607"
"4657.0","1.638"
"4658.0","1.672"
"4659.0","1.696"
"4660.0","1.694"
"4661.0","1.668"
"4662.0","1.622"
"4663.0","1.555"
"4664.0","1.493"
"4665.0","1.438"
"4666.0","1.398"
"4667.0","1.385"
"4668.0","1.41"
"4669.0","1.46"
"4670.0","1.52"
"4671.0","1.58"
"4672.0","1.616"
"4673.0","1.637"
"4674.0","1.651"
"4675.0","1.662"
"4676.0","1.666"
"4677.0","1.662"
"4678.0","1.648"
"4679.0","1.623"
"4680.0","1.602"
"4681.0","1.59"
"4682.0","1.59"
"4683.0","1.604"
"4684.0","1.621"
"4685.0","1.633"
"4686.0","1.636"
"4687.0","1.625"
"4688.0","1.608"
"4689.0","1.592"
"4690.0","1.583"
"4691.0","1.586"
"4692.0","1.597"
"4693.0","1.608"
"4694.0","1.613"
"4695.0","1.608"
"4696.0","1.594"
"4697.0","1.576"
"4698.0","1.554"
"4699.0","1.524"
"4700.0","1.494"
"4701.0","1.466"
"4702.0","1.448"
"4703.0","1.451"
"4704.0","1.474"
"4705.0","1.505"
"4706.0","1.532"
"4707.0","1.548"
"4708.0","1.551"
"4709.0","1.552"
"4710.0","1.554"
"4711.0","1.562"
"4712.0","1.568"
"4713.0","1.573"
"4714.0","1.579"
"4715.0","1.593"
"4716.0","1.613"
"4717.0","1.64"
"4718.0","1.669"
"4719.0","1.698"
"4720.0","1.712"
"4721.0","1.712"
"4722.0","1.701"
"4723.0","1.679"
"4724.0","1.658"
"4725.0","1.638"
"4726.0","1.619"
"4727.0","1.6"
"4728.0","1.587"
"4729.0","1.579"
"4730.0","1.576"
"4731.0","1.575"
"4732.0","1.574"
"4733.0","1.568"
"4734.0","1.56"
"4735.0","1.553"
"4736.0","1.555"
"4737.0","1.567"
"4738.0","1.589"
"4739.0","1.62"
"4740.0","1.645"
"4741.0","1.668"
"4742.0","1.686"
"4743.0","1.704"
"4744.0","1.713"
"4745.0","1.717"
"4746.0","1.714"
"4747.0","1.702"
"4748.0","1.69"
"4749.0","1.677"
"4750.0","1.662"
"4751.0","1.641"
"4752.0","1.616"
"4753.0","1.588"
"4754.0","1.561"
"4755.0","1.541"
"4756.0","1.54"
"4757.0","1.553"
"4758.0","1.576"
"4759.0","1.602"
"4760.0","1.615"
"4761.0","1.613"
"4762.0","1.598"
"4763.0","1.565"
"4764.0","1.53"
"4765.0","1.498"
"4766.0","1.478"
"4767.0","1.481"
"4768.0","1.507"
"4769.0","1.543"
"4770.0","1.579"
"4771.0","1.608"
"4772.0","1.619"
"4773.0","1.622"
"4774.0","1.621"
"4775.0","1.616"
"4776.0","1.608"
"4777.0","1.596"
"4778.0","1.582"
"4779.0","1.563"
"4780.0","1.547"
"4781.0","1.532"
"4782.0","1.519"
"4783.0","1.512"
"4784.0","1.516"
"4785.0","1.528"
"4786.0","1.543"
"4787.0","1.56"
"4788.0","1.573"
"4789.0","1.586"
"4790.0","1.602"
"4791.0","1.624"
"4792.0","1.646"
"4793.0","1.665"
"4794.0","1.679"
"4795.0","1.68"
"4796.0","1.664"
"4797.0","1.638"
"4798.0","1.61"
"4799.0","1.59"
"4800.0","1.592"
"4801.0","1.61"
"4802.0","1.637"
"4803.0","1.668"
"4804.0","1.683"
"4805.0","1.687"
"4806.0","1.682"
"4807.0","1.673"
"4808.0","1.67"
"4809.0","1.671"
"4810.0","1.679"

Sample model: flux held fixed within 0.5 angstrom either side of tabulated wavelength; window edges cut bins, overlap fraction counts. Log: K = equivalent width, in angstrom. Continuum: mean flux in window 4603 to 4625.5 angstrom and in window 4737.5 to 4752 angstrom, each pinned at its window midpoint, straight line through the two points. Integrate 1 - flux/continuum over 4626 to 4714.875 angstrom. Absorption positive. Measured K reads 3.3 angstrom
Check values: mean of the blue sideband 1.62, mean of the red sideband 1.67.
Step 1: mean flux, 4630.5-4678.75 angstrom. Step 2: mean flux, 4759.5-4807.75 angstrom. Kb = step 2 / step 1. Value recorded 1.00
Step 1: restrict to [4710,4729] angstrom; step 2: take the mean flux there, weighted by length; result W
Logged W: 1.63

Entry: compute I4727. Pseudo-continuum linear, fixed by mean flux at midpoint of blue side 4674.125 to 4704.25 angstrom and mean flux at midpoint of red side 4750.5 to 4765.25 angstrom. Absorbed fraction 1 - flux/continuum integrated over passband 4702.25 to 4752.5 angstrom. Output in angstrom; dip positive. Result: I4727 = -1.0 angstrom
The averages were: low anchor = 1.59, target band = 1.61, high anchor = 1.58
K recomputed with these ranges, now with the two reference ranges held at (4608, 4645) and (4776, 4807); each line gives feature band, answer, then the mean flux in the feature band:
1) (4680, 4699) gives 0.3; 1.6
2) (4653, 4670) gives 0.8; 1.56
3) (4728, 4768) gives 0.3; 1.6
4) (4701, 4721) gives 0.6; 1.57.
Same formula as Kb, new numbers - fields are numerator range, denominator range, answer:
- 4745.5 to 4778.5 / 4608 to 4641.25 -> 0.97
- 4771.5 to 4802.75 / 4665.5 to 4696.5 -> 1.01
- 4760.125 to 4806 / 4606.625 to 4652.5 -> 0.98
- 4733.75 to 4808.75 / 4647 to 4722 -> 1.01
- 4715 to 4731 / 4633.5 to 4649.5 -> 1.03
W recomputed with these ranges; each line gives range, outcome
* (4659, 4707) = 1.57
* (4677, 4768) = 1.6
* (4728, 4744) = 1.6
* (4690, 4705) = 1.54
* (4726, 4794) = 1.59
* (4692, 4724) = 1.58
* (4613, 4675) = 1.61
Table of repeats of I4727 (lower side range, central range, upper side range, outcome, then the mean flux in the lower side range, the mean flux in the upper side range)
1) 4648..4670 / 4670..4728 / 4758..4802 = -1.1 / 1.56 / 1.58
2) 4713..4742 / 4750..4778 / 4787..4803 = 0.8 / 1.62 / 1.63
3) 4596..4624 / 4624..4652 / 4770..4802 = -0.5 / 1.59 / 1.6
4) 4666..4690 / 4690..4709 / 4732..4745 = 0.7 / 1.59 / 1.62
